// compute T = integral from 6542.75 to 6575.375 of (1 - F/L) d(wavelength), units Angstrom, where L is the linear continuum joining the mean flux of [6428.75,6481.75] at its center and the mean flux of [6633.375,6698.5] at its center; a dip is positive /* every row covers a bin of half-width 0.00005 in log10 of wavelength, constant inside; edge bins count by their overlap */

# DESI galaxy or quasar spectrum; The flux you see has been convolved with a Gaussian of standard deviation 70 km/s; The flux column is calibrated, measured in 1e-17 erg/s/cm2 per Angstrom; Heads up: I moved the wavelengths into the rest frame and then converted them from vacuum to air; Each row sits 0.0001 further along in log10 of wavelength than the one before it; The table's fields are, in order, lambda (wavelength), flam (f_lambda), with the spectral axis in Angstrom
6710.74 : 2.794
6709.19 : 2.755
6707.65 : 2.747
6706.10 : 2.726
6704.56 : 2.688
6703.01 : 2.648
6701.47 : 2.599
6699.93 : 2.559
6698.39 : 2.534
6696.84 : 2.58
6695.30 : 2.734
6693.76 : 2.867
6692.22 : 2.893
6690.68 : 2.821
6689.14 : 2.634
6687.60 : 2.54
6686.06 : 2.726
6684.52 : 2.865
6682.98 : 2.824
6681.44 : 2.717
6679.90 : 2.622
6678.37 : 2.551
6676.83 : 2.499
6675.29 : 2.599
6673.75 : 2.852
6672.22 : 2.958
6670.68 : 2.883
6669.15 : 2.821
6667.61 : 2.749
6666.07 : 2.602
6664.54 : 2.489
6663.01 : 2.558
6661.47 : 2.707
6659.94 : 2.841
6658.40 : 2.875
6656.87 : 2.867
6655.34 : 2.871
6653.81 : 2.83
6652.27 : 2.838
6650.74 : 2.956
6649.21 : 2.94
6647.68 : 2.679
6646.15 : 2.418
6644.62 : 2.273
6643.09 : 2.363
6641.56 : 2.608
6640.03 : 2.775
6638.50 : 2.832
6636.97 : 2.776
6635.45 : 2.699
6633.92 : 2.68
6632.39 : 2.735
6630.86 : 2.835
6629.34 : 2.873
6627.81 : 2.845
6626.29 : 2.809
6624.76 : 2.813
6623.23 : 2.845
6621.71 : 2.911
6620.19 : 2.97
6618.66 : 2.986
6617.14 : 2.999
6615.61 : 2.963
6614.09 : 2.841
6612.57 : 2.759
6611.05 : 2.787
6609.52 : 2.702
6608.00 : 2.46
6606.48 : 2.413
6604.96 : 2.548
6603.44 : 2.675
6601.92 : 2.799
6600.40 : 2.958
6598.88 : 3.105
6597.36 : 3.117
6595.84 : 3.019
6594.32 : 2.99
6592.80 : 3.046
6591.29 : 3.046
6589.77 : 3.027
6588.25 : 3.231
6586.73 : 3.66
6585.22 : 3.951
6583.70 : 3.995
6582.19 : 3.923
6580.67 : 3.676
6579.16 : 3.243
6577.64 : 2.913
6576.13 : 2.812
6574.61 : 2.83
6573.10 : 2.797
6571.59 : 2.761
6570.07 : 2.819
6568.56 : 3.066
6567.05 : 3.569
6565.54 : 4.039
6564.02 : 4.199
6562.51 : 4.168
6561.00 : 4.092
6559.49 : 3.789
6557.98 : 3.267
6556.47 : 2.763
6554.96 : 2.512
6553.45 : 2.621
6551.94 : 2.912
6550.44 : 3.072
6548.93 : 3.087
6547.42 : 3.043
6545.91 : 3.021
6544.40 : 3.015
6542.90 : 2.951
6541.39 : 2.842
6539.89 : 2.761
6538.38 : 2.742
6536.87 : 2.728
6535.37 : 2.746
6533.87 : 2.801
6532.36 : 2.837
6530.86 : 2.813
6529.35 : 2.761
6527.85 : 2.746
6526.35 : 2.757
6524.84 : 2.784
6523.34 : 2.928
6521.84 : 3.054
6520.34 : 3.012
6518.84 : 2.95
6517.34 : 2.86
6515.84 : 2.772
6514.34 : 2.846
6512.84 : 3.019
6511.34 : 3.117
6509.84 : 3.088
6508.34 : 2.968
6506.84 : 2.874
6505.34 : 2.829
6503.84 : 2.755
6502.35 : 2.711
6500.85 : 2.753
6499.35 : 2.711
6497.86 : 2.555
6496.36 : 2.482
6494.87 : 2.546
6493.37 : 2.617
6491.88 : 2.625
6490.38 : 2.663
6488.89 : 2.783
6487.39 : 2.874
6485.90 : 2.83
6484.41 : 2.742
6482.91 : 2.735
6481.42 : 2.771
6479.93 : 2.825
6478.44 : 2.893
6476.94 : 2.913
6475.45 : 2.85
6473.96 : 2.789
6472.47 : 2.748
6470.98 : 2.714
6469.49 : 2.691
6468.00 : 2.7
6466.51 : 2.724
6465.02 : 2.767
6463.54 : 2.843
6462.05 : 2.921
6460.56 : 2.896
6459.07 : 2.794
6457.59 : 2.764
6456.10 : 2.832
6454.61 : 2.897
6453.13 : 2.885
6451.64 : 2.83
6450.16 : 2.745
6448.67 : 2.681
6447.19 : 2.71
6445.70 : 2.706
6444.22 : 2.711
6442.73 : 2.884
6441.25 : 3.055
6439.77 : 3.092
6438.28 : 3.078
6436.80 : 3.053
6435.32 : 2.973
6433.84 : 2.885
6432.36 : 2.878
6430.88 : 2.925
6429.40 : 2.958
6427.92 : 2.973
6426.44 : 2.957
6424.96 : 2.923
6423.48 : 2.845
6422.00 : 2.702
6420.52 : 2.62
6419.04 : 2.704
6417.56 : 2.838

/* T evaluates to -4.96 Angstrom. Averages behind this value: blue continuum 2.84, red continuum 2.72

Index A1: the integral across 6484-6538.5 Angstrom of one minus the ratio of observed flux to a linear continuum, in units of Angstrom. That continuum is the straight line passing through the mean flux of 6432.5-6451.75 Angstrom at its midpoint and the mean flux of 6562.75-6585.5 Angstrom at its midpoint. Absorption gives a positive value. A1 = 5.8 Angstrom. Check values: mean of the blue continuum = 2.88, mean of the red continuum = 3.38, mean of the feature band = 2.8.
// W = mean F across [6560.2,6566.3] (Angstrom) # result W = 4.12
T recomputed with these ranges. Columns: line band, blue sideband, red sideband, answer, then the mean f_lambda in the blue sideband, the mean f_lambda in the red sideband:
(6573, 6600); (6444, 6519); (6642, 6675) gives -4.9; 2.79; 2.73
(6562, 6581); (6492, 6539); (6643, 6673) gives -3.4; 2.81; 2.73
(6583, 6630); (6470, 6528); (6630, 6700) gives -3.8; 2.81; 2.72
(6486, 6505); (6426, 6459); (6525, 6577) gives 1.8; 2.88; 3.05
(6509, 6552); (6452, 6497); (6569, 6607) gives 0.5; 2.77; 3.1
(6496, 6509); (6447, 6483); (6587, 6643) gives 0.3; 2.8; 2.85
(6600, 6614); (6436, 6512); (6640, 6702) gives 0.3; 2.8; 2.7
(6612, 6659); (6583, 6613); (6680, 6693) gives 1.8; 3.01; 2.75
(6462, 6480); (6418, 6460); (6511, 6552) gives 0.5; 2.86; 2.89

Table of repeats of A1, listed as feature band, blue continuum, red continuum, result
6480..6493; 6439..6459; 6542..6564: 0.92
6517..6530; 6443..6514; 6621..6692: -0.47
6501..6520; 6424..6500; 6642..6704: -0.75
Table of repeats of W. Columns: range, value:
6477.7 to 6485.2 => 2.79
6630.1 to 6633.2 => 2.78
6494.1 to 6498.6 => 2.53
